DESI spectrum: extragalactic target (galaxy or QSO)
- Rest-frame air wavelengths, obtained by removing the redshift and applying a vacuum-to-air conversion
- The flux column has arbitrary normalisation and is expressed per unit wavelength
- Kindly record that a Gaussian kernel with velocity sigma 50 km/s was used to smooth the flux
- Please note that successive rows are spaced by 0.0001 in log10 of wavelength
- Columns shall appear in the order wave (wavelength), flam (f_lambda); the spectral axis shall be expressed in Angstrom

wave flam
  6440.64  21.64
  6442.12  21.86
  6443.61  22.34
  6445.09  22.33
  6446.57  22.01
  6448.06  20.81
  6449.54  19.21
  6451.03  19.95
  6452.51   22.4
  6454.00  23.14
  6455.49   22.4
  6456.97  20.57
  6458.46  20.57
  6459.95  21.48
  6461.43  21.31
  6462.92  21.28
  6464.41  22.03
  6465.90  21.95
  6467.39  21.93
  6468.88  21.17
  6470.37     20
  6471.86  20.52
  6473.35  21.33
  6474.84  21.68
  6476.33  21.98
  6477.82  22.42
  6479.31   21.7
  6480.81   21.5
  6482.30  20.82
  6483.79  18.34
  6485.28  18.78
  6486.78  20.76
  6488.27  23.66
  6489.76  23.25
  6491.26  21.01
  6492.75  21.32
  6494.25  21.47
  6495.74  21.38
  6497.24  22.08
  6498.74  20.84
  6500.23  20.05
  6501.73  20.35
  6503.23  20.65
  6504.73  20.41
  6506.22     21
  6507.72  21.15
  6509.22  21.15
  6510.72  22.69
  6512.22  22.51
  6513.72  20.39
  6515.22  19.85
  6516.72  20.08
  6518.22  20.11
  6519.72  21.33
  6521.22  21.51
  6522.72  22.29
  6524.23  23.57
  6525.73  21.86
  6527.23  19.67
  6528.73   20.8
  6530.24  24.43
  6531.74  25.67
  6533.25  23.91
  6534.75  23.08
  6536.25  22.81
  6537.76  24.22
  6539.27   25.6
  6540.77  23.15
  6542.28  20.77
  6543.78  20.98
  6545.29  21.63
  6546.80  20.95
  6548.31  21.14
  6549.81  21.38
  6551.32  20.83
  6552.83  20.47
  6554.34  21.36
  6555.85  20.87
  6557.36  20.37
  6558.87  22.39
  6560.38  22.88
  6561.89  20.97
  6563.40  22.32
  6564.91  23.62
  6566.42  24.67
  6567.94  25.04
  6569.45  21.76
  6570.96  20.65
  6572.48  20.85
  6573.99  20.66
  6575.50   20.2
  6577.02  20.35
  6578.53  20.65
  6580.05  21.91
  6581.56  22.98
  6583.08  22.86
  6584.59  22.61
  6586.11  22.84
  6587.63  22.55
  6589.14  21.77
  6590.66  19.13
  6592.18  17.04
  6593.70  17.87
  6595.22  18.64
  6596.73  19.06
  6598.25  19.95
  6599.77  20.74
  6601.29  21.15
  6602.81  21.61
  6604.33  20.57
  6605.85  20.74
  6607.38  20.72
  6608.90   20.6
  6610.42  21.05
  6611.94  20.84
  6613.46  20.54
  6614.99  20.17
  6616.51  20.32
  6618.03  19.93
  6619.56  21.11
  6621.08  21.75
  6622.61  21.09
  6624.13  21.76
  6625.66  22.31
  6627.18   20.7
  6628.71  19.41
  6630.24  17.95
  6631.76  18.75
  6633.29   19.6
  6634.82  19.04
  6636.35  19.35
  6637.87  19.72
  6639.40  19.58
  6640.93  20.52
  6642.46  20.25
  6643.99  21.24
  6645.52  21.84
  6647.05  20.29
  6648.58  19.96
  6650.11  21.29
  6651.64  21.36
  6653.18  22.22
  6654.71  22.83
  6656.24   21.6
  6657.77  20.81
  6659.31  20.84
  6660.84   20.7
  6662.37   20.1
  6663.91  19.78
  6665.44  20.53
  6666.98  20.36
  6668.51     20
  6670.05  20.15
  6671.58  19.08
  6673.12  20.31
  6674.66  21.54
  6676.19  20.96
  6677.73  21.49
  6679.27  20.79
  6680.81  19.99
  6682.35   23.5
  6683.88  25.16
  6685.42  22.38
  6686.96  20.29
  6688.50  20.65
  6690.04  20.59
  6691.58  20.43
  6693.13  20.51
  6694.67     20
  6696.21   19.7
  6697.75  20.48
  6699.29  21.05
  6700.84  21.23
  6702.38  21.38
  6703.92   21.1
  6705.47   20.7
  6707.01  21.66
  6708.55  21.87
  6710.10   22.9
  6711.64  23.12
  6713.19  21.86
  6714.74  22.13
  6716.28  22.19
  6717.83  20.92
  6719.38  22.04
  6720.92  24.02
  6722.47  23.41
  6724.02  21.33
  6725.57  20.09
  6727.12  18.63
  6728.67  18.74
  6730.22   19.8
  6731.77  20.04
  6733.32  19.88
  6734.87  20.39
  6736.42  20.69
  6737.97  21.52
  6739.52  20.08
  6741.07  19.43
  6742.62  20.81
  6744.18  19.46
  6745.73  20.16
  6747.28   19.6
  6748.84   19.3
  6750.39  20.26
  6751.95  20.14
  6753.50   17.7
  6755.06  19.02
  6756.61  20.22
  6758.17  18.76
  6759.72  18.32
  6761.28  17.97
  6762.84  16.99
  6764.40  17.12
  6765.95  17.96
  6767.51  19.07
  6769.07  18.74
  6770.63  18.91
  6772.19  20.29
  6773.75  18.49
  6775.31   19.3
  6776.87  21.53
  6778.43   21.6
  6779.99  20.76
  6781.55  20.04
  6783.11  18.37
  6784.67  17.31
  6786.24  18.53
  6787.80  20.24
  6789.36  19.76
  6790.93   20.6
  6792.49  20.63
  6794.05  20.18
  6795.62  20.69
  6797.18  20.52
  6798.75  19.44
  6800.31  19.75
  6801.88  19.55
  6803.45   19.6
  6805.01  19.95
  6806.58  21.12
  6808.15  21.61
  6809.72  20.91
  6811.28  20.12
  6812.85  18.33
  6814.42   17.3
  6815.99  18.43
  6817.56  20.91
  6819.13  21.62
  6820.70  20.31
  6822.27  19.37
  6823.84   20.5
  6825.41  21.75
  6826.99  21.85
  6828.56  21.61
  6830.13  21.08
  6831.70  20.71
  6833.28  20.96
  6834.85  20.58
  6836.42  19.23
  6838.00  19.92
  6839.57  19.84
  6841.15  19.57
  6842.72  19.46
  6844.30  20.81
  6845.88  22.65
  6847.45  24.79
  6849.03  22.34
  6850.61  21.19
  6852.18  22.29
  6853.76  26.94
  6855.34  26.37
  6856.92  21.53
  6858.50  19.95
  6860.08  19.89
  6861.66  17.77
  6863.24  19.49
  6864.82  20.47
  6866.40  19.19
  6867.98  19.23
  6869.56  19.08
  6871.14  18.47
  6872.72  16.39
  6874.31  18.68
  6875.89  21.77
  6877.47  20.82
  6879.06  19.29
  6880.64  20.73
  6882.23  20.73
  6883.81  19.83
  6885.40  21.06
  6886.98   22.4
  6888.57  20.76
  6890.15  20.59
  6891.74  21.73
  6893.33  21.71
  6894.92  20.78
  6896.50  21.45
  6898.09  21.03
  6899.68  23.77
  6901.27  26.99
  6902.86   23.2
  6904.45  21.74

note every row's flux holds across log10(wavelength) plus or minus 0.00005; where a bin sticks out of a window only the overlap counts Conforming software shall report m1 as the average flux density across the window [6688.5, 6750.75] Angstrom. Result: 20.8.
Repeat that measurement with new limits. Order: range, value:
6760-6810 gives 19.6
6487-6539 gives 21.8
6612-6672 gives 20.5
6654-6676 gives 20.6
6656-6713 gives 21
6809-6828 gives 20.1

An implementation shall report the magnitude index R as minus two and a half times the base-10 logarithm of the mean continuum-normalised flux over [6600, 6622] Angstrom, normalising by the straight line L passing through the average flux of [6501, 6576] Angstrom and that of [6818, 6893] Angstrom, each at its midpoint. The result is 0.04 mag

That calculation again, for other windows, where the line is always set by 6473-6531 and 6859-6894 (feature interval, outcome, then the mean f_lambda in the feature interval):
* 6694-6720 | -0.044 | 21.4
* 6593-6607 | 0.047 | 20.1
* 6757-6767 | 0.137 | 18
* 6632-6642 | 0.066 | 19.6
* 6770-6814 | 0.020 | 19.9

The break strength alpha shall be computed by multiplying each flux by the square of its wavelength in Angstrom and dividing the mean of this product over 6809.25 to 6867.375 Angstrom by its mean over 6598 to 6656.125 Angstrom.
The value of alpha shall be 1.1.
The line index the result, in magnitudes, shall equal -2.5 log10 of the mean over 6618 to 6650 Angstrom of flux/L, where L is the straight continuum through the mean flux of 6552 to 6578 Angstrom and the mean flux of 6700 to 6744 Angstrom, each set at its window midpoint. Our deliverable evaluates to 0.059 mag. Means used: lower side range 21.7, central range 20.3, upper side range 21.1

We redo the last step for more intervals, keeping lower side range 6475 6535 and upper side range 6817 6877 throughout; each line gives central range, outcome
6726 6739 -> 0.05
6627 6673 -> 0.04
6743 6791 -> 0.09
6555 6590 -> -0.03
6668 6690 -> 0.00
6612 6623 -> 0.03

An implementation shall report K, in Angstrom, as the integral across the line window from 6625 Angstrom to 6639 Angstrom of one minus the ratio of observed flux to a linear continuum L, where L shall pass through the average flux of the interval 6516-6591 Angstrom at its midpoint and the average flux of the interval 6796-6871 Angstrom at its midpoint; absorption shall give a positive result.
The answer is 1.3 Angstrom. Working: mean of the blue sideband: 22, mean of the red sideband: 20.6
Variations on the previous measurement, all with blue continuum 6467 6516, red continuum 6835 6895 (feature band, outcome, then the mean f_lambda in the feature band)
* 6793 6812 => 0.5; 20.3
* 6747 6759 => 0.9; 19.4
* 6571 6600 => 0.5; 20.7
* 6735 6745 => 0.3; 20.3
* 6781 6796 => 0.9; 19.6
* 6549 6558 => 0.1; 20.9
